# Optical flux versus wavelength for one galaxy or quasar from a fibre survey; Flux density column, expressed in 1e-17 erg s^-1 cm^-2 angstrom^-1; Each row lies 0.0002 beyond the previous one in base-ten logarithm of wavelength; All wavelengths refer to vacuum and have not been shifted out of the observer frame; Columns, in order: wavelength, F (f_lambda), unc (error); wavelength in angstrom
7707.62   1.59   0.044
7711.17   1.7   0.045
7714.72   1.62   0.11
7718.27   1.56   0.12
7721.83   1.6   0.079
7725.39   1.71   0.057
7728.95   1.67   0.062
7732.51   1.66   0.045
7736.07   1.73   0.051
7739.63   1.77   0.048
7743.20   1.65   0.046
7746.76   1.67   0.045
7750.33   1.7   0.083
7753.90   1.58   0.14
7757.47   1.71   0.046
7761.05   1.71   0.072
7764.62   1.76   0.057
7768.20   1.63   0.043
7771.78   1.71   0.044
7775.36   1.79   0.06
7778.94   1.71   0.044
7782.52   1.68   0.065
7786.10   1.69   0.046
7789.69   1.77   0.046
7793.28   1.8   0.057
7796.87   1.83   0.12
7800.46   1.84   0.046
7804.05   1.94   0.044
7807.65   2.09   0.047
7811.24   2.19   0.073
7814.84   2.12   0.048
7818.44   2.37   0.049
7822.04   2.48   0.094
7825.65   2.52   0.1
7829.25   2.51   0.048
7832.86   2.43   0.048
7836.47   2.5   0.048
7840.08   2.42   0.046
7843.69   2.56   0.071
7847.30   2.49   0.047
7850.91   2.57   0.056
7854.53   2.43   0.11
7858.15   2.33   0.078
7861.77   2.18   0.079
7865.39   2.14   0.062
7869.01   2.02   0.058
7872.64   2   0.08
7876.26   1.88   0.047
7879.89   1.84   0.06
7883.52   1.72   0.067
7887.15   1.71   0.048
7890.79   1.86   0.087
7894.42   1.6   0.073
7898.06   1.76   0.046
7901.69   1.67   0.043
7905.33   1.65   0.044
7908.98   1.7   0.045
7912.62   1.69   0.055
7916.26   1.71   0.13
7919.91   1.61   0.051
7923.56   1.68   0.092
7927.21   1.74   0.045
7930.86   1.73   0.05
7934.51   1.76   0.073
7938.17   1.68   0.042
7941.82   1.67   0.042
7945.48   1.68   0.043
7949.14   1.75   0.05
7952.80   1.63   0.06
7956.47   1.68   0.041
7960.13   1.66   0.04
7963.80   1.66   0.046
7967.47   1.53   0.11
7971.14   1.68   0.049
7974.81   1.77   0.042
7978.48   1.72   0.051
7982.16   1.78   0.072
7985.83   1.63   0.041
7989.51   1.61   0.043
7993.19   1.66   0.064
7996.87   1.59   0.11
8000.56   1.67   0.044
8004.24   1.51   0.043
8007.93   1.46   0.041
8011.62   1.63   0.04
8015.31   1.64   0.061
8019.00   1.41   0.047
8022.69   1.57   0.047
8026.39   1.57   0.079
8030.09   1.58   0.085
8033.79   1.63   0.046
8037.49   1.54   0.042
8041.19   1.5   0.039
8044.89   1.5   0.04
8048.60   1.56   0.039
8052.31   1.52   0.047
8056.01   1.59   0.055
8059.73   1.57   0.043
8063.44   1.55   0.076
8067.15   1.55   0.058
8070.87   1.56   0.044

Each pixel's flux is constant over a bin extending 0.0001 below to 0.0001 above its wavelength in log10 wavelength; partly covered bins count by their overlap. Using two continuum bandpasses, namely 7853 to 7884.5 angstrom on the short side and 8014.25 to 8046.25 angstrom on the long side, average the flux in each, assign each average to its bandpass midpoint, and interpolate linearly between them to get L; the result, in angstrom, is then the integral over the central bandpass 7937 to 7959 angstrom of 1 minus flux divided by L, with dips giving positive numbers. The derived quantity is 1.6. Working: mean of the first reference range 2.07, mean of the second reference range 1.55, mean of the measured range 1.68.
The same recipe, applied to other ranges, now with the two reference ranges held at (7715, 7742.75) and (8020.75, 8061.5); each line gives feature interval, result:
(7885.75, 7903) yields -1.2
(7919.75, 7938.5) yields -1.3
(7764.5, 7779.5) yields -0.6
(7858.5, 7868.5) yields -3.4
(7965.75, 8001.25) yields -2.0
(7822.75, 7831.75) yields -4.8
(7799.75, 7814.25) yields -3.5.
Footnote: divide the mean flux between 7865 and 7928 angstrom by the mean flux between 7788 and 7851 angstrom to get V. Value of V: 0.79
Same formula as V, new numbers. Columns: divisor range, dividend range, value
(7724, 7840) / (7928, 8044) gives 0.85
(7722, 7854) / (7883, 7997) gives 0.86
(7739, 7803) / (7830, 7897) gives 1.25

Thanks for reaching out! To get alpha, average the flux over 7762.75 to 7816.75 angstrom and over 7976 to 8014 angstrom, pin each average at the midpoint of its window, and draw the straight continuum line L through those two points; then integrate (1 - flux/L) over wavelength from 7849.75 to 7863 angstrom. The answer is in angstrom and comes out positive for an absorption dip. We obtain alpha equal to -4.5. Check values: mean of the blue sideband 1.84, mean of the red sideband 1.63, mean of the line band 2.38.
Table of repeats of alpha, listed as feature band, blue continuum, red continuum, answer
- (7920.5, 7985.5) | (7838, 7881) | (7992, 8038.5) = 5.2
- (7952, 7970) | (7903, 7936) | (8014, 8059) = 0.1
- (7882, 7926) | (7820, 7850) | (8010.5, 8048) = 9.4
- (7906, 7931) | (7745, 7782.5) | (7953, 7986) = -0.1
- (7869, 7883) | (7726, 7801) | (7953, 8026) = -2.0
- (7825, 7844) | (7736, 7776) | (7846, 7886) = -4.5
